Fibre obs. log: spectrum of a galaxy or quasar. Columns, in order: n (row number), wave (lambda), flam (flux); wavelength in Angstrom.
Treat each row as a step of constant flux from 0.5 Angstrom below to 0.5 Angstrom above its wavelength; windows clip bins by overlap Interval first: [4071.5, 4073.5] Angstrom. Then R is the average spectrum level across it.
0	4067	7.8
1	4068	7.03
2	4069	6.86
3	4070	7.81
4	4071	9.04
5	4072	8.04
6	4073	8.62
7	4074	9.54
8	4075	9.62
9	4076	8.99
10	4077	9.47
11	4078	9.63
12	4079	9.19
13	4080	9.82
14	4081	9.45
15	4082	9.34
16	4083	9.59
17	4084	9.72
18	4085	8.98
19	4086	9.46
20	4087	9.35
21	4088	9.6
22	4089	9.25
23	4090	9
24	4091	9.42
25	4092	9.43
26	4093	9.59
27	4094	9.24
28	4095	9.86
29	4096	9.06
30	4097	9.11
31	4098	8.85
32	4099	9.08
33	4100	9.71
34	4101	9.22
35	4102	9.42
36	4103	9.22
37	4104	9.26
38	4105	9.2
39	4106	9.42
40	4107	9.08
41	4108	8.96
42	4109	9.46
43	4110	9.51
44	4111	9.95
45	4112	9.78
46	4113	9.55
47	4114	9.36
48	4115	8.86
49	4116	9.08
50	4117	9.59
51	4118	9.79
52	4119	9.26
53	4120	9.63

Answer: 8.33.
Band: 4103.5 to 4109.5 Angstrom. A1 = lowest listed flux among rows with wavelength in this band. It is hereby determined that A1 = 8.96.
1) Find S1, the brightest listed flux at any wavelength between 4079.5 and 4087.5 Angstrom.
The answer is 9.82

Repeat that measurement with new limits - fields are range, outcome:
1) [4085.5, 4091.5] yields 9.6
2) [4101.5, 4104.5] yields 9.42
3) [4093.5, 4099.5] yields 9.86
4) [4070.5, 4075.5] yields 9.62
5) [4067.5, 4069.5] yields 7.03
